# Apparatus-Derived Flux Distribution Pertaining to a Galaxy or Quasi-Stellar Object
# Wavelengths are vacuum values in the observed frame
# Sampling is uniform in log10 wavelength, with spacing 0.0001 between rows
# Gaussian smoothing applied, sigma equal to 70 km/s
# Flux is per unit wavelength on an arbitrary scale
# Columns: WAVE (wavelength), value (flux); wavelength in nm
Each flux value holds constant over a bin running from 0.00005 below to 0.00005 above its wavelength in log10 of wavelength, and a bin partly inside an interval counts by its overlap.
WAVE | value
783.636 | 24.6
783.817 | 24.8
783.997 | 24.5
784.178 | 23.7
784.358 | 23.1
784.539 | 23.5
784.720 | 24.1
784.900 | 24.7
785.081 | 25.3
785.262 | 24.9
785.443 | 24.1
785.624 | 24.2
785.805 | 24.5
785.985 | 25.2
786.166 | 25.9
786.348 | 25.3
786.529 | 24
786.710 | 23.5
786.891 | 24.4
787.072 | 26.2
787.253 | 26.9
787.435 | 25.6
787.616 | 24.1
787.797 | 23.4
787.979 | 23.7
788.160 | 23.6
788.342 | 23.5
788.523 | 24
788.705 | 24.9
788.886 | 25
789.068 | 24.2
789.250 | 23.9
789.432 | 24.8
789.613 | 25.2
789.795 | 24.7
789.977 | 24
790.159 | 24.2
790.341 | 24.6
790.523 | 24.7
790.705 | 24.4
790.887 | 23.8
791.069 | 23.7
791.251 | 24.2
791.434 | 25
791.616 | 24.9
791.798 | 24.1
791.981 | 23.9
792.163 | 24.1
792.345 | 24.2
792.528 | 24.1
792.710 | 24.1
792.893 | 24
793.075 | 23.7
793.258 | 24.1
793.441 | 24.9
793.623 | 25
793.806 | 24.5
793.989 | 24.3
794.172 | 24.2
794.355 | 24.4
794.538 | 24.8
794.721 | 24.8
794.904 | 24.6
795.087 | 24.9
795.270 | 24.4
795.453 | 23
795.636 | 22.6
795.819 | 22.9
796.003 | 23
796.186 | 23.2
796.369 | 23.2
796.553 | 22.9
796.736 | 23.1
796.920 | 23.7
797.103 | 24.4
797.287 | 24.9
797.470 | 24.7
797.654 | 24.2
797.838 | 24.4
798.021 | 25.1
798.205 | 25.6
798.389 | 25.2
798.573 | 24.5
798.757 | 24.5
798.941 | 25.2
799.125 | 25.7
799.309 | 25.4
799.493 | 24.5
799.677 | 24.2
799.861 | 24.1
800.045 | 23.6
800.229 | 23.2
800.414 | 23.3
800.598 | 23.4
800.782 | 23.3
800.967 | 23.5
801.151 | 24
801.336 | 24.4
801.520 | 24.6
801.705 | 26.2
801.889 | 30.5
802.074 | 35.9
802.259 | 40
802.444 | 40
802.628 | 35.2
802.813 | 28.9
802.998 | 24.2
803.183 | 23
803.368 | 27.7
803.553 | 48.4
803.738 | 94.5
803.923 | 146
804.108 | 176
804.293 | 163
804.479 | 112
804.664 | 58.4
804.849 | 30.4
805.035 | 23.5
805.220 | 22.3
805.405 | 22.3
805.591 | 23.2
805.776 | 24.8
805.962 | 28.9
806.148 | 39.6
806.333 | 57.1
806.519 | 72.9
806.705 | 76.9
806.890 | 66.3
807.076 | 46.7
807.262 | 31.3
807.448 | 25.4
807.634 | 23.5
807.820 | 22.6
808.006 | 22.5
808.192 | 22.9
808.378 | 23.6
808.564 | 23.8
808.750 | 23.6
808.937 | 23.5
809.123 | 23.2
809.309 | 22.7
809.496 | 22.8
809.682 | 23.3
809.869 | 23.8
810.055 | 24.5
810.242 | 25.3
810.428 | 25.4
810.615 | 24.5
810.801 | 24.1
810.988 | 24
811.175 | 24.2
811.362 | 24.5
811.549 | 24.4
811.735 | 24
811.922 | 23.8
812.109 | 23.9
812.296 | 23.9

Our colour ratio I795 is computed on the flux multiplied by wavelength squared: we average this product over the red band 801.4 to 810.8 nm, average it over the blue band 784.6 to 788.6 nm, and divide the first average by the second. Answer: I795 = 1.80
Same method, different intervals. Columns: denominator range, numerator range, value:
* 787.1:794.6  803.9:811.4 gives 1.78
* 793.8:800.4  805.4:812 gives 1.29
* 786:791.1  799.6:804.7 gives 2.07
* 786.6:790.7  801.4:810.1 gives 1.86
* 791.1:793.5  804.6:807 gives 1.79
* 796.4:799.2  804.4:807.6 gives 1.84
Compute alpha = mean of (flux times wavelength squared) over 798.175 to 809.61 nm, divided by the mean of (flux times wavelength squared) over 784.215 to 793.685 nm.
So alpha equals 1.66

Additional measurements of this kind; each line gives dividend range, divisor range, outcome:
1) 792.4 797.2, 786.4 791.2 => 1.00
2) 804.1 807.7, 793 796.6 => 2.30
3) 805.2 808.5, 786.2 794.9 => 1.55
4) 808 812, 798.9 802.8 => 0.90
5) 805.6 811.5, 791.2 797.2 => 1.34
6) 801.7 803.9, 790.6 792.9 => 1.78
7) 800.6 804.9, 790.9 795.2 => 2.29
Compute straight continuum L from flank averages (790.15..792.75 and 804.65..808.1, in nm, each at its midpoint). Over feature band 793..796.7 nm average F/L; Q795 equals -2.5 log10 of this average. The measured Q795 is 0.138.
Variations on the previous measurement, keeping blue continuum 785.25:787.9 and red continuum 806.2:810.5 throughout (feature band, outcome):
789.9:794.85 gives 0.11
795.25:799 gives 0.19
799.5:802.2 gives 0.18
